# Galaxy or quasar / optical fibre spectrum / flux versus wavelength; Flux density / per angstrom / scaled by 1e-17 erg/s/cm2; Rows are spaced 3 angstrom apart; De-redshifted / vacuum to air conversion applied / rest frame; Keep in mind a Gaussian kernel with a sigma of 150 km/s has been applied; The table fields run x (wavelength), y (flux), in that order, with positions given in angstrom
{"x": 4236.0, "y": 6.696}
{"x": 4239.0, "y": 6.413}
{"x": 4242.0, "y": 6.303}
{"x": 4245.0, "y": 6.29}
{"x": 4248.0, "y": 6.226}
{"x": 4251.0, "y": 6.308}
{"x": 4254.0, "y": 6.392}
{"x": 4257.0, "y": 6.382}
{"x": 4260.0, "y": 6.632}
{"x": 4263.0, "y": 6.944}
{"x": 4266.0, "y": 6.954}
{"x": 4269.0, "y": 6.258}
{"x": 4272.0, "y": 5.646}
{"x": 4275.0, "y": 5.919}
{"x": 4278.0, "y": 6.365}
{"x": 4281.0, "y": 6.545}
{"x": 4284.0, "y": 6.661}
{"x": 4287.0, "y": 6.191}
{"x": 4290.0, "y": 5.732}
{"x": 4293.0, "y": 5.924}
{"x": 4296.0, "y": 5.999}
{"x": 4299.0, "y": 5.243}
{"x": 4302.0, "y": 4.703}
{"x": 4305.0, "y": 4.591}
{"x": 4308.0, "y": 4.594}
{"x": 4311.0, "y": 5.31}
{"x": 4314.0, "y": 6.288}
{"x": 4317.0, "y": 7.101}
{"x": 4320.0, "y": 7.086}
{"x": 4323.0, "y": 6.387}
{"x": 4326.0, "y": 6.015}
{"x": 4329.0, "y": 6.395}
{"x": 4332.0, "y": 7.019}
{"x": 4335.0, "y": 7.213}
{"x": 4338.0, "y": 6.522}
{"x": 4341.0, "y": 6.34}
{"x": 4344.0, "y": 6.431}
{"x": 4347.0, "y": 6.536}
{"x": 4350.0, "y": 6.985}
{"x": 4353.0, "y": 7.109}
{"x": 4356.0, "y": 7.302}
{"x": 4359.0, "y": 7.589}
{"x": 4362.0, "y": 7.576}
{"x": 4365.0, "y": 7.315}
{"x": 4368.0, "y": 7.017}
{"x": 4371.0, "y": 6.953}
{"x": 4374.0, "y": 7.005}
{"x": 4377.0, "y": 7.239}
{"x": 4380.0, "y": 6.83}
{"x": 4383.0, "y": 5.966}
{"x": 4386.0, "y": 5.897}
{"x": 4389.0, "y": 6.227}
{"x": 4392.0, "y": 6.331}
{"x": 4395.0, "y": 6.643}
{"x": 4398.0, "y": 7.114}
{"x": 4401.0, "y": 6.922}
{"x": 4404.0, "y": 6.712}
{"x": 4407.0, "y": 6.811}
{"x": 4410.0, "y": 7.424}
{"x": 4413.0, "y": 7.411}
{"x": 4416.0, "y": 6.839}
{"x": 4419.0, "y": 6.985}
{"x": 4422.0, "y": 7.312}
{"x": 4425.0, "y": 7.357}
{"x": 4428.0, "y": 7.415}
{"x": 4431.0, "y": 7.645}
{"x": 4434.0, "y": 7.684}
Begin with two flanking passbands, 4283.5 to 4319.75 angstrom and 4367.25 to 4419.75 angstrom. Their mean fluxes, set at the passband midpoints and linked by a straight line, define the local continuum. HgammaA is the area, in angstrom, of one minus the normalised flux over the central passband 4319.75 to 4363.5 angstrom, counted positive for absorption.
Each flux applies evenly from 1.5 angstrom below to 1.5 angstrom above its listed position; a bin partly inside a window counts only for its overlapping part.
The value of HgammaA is -4.5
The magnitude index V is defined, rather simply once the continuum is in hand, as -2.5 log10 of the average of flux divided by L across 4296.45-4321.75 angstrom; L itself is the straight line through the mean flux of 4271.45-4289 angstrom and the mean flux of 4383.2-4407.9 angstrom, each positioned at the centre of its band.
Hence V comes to 0.12 mag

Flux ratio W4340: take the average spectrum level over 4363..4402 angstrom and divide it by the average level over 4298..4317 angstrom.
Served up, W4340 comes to 1.3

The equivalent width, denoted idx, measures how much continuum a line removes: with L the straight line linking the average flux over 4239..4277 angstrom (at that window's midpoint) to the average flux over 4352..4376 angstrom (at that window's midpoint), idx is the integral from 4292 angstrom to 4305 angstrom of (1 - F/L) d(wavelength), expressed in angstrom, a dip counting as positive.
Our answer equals 2.61 angstrom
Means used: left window 6.36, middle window 5.35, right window 7.24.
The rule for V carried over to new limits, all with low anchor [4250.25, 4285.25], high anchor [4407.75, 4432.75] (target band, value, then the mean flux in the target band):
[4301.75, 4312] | 0.36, 4.79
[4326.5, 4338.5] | 0.01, 6.75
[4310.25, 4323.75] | 0.03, 6.5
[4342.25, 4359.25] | -0.01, 6.94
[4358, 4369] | -0.06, 7.38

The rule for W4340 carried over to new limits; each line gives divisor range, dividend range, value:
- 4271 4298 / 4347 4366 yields 1.19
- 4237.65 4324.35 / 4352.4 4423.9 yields 1.13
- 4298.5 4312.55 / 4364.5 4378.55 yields 1.46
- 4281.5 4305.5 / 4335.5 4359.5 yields 1.20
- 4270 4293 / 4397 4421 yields 1.15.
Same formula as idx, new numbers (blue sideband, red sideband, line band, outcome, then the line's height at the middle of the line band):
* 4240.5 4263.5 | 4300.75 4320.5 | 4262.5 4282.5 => -0.7 angstrom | 6.13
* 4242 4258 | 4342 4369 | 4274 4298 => 1.5 angstrom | 6.58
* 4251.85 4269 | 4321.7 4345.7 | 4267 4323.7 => 5.6 angstrom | 6.58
